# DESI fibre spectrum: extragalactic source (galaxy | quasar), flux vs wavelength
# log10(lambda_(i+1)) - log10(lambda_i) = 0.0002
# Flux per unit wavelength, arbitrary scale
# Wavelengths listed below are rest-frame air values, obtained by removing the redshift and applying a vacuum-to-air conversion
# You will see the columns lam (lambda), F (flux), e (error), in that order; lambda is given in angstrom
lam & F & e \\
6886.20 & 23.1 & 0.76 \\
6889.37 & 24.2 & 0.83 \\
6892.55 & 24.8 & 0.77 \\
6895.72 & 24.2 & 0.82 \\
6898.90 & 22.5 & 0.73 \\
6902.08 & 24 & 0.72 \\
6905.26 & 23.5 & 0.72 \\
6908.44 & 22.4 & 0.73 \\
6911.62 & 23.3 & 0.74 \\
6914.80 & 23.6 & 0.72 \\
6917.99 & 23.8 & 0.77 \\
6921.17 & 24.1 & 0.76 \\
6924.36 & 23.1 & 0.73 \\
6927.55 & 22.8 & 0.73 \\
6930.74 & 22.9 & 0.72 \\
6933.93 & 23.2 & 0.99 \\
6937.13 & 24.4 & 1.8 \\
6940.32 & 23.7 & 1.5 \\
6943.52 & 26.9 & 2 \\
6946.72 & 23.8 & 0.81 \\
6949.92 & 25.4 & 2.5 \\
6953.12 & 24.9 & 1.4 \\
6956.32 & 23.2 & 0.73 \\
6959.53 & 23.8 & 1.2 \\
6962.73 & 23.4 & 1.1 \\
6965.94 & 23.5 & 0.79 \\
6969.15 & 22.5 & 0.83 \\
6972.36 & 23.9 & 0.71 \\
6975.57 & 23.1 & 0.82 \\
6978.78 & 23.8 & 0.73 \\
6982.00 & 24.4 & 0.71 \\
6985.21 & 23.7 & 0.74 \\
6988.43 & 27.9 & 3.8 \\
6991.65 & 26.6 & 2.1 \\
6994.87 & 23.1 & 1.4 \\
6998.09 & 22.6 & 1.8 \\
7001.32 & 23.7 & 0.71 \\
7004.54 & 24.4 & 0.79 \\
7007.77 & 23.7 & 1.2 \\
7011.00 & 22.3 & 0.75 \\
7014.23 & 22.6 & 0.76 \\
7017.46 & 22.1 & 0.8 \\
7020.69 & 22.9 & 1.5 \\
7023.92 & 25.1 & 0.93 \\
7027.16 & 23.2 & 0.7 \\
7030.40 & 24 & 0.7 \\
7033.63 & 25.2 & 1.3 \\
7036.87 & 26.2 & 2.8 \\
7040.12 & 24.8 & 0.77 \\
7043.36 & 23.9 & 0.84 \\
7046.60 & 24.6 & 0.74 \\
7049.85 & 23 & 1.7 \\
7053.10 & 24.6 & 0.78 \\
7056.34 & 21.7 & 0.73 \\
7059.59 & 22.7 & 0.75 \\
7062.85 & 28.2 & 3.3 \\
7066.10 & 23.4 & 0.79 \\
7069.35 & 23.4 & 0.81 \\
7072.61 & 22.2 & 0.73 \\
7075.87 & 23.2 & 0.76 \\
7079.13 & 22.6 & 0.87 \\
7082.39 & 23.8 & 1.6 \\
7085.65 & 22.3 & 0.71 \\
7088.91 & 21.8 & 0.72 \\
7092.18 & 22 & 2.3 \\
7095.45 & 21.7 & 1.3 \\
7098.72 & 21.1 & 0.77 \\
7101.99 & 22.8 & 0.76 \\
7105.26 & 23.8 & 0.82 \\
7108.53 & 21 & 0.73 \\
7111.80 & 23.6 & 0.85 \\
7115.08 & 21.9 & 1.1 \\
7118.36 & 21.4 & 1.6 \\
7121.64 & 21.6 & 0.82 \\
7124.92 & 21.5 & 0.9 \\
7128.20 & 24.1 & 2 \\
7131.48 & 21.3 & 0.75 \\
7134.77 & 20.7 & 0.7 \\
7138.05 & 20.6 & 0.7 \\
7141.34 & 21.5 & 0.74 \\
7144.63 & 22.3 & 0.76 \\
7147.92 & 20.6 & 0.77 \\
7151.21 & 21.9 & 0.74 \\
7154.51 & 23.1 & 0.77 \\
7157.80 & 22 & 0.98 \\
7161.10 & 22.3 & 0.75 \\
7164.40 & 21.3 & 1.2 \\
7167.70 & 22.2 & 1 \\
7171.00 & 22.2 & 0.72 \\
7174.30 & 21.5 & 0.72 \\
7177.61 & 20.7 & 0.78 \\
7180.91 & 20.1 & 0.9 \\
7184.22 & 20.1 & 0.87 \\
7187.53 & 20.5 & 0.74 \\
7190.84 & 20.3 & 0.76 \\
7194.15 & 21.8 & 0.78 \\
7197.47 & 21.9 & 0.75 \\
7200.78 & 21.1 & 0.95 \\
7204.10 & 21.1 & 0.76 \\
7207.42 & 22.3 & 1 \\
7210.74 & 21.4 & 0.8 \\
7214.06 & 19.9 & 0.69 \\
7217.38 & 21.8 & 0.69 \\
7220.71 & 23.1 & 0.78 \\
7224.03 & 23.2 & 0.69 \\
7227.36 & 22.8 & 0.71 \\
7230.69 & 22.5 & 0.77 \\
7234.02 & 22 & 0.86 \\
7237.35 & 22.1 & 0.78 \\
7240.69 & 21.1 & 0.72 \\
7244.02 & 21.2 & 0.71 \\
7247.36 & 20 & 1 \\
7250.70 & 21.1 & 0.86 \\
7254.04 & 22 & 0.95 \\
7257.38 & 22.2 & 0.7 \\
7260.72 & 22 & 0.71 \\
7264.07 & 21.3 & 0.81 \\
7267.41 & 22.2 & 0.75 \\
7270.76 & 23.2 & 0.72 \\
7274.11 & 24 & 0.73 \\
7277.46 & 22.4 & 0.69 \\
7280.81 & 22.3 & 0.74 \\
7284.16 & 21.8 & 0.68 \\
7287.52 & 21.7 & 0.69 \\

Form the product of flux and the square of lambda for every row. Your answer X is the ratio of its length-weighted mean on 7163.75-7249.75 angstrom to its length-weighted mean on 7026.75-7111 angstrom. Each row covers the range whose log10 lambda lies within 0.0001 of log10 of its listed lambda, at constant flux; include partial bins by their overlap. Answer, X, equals 0.96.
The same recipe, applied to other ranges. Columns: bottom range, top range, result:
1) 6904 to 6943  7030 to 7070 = 1.07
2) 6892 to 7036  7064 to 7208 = 0.96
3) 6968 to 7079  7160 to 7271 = 0.95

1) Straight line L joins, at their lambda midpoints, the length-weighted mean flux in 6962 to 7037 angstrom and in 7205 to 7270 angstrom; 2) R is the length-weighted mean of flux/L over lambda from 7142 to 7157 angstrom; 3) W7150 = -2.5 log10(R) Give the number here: 0.03 mag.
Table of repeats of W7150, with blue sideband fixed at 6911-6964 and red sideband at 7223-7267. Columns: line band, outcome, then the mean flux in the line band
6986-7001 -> -0.06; 24.8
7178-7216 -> 0.06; 21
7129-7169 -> 0.04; 21.7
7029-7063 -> -0.05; 24.3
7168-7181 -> 0.05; 21.4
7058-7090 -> -0.02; 23.4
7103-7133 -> 0.02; 22.3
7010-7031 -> 0.01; 23.2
